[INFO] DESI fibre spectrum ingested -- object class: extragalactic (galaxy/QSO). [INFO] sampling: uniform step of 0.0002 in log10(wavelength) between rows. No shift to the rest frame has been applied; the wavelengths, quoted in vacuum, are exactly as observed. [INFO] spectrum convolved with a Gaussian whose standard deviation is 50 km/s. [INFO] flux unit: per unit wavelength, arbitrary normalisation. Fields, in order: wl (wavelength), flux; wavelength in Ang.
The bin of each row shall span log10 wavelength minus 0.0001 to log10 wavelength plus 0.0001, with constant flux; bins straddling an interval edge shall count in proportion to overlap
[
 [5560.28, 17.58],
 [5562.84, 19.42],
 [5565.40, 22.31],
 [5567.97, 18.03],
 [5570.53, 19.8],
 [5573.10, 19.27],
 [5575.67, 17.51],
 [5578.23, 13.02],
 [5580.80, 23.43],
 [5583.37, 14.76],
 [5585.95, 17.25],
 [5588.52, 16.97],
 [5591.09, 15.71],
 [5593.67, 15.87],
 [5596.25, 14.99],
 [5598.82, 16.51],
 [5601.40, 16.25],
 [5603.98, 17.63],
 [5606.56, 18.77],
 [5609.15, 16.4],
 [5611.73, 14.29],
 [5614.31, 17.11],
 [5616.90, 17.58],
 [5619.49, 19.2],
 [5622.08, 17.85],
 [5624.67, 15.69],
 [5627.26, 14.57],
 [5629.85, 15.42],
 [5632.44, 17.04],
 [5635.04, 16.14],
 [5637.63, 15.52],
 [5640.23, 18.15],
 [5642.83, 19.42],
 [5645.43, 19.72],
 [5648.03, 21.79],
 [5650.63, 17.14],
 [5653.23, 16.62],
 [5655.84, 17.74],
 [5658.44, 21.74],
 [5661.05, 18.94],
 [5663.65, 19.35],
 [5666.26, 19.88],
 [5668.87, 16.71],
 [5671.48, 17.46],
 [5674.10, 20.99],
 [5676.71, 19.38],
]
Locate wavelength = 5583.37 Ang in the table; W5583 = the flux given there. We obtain 14.76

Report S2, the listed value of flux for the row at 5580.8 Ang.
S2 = 23.43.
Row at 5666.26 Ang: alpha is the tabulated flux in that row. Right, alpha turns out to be 19.88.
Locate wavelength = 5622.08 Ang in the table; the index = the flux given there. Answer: 17.85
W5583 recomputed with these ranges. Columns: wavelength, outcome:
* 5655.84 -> 17.74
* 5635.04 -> 16.14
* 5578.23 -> 13.02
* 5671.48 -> 17.46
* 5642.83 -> 19.42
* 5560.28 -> 17.58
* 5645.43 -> 19.72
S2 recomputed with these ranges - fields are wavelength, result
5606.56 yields 18.77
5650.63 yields 17.14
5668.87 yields 16.71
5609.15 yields 16.4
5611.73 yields 14.29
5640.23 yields 18.15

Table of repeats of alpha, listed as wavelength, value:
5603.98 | 17.63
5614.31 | 17.11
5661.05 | 18.94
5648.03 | 21.79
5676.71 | 19.38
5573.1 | 19.27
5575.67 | 17.51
